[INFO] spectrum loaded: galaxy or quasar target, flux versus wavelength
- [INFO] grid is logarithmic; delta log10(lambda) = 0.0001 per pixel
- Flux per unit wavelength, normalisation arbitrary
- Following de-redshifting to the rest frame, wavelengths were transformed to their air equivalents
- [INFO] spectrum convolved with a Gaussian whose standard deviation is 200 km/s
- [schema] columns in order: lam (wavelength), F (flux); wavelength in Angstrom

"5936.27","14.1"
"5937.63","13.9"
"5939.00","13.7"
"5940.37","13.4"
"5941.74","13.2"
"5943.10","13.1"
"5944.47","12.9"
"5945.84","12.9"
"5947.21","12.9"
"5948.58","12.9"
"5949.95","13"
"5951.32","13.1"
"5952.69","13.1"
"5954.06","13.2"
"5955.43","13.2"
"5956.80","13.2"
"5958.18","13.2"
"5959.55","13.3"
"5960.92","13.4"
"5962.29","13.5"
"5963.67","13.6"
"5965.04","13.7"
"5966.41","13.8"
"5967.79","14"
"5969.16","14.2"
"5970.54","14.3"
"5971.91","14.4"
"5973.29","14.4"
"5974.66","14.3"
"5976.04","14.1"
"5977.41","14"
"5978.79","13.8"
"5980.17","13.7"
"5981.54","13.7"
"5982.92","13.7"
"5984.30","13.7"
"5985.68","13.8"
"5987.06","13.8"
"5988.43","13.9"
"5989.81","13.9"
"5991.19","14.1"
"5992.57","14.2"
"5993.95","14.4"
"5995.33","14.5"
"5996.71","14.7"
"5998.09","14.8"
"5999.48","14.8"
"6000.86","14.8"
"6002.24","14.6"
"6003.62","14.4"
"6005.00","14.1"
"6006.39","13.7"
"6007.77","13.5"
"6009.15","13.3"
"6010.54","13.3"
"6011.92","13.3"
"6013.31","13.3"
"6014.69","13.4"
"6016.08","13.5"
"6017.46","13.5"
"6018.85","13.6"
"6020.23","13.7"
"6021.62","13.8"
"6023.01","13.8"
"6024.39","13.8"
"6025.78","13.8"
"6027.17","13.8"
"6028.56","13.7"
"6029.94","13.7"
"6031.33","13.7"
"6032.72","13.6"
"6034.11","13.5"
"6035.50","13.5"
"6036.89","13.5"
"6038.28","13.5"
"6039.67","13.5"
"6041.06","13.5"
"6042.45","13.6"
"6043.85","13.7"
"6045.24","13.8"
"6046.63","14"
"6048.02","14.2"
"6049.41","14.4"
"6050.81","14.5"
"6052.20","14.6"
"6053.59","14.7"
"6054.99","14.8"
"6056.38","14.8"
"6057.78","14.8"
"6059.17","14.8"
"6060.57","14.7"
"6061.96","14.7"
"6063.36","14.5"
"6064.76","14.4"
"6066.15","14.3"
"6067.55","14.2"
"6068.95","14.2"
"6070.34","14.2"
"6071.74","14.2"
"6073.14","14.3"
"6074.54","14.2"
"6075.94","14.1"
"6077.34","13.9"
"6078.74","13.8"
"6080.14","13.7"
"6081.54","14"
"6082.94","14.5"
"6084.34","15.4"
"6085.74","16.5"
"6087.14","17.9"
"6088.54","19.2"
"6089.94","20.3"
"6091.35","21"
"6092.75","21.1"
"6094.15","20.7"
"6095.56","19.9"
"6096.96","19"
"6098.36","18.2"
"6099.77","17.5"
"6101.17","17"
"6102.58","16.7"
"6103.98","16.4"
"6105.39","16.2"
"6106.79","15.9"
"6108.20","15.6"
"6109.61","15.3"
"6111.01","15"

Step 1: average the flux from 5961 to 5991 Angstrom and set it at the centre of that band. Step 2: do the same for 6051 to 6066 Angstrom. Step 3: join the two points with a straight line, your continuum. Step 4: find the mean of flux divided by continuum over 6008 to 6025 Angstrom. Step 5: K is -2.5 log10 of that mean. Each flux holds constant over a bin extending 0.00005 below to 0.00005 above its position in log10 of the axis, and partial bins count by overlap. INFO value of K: 0.06 mag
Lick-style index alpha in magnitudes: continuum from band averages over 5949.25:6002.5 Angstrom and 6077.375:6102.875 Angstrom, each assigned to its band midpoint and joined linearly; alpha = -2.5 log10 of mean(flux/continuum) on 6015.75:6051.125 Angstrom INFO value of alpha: 0.15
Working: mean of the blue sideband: 13.9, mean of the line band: 13.7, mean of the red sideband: 17.5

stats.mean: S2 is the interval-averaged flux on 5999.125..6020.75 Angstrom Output 13.8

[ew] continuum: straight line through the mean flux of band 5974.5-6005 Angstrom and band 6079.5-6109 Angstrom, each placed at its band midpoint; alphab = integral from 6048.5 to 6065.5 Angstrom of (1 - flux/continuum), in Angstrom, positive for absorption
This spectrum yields 1.7 Angstrom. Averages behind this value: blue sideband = 14.2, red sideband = 17.5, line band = 14.6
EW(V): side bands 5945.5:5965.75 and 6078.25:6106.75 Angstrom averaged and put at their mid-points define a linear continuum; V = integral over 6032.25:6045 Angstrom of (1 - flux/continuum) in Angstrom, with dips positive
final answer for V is 1.8 Angstrom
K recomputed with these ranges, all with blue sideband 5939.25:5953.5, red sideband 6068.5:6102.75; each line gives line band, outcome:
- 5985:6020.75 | 0.04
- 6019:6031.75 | 0.10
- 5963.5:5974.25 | -0.03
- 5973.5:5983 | 0.00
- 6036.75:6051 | 0.13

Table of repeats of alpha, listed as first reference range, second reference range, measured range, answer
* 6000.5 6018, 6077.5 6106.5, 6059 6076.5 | 0.14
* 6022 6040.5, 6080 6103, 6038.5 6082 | 0.10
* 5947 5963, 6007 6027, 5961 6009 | -0.06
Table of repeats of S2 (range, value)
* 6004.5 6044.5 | 13.6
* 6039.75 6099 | 15.5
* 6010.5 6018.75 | 13.4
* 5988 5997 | 14.2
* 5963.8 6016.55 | 14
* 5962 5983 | 14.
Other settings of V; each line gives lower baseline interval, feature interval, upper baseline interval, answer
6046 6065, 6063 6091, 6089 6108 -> 2.3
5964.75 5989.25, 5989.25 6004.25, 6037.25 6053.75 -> -0.5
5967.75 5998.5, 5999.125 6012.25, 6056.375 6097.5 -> 0.5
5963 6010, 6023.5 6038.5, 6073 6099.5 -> 1.7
